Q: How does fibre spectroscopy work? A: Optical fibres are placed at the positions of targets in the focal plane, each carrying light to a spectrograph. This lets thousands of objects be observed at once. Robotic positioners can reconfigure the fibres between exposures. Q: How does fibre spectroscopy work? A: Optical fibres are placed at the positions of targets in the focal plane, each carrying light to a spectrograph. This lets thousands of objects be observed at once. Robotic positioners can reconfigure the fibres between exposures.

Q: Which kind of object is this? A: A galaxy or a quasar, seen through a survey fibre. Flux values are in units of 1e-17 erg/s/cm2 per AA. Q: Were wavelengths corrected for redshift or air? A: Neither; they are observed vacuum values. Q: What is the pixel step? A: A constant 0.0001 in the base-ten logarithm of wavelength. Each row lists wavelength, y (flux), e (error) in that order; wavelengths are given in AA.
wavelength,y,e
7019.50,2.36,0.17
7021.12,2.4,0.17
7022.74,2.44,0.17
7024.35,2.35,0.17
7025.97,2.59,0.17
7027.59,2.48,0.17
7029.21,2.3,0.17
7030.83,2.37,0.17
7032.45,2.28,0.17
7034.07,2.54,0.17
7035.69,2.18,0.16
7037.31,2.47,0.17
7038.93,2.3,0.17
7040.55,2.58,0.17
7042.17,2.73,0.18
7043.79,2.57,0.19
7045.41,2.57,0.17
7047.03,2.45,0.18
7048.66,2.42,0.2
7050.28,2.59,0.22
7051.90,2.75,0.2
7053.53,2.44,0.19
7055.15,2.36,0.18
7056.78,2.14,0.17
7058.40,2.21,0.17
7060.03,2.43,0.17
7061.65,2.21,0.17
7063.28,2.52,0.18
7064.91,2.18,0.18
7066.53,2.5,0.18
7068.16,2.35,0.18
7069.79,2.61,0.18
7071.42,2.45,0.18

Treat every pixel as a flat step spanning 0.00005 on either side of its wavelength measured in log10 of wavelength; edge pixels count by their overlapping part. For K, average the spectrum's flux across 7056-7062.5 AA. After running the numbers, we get 2.25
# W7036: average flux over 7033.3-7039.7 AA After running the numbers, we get 2.37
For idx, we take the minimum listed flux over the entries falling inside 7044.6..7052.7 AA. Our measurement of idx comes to 2.42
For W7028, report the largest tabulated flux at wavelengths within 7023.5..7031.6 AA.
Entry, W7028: 2.59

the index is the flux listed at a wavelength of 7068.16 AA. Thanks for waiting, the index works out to 2.35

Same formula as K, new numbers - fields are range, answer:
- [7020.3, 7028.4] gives 2.45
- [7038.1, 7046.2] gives 2.55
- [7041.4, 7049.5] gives 2.55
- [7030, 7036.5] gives 2.34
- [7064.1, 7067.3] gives 2.34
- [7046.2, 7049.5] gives 2.44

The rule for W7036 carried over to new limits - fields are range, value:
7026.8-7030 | 2.39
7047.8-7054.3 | 2.55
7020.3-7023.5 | 2.41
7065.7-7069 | 2.43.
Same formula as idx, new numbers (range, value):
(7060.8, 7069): 2.18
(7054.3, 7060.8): 2.14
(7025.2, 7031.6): 2.3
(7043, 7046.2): 2.57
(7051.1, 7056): 2.36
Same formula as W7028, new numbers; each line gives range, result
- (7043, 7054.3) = 2.75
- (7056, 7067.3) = 2.52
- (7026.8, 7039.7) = 2.54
